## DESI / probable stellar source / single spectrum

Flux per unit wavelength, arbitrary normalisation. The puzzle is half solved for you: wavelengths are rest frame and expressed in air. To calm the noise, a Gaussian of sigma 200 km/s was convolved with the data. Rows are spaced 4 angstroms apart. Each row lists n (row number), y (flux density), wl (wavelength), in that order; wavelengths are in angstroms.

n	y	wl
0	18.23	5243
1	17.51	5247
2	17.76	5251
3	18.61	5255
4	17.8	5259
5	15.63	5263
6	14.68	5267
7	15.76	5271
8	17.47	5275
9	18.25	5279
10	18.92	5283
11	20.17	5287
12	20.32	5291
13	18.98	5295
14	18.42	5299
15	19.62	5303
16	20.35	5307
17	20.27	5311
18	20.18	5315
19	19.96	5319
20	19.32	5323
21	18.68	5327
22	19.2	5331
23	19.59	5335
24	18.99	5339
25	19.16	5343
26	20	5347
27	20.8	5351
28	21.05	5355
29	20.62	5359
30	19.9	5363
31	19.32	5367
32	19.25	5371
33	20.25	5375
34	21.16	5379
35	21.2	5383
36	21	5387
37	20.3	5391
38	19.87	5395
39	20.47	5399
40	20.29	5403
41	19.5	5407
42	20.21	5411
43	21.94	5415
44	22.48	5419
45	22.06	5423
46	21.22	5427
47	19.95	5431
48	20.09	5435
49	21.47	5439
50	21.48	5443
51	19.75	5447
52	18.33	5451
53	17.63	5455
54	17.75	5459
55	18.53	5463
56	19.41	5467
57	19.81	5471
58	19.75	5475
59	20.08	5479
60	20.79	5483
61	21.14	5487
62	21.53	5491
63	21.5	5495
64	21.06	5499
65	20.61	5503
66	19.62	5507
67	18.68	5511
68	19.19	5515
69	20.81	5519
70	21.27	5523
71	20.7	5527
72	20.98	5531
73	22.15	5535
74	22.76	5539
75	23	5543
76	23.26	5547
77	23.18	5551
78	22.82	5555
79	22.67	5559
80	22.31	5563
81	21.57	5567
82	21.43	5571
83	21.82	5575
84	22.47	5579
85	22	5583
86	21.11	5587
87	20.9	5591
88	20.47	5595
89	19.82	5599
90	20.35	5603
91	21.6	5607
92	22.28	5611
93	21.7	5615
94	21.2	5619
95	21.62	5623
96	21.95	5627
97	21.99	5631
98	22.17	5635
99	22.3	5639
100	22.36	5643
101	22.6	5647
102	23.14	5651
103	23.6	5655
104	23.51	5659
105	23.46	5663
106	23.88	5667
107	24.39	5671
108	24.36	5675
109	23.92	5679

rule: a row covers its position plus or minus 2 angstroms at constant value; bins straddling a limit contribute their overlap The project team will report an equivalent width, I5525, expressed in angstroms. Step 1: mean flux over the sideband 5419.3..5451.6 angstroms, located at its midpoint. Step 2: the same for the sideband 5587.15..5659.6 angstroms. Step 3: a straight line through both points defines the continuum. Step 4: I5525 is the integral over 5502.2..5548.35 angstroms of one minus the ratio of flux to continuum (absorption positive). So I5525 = 0.41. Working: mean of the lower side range 20.7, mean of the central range 21.1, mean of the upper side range 21.8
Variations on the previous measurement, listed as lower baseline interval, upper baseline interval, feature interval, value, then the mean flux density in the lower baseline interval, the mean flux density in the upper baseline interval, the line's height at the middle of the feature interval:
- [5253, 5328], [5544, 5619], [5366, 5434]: -2.9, 18.6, 21.8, 19.8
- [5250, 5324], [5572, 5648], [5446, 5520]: 2.3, 18.6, 21.6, 20.4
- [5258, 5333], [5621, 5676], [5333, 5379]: -1.4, 18.6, 22.9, 19.4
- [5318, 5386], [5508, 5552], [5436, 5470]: 2.3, 19.9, 21.4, 20.7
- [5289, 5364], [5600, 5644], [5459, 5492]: 1.3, 19.8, 21.7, 20.7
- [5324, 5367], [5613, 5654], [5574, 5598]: 0.4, 19.8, 22.1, 21.7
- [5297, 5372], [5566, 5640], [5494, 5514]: 0.6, 19.7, 21.5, 20.8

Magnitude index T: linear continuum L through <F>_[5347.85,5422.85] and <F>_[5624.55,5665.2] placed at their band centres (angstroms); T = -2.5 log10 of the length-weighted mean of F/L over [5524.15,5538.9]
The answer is 0.02 mag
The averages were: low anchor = 20.6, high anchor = 22.7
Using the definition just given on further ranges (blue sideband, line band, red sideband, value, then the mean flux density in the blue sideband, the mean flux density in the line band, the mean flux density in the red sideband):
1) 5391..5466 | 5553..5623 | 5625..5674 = 0.03 mag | 20.2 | 21.6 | 23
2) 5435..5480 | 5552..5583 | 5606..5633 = -0.06 mag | 19.5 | 22.2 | 21.8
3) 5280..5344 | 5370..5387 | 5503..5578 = -0.03 mag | 19.5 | 20.6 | 21.6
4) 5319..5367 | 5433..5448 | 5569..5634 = -0.02 mag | 19.7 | 20.8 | 21.4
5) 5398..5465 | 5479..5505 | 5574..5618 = -0.02 mag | 20.2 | 21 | 21.3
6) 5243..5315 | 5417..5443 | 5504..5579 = -0.05 mag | 18.3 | 21.2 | 21.6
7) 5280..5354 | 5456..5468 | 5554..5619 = 0.12 mag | 19.6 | 18.4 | 21.6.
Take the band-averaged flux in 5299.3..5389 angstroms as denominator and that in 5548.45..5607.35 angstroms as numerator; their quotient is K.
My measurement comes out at 1.1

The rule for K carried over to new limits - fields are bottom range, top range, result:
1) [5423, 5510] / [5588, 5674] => 1.10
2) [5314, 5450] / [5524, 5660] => 1.08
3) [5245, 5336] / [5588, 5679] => 1.20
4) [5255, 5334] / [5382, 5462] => 1.09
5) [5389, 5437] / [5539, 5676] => 1.08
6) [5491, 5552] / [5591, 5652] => 1.02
